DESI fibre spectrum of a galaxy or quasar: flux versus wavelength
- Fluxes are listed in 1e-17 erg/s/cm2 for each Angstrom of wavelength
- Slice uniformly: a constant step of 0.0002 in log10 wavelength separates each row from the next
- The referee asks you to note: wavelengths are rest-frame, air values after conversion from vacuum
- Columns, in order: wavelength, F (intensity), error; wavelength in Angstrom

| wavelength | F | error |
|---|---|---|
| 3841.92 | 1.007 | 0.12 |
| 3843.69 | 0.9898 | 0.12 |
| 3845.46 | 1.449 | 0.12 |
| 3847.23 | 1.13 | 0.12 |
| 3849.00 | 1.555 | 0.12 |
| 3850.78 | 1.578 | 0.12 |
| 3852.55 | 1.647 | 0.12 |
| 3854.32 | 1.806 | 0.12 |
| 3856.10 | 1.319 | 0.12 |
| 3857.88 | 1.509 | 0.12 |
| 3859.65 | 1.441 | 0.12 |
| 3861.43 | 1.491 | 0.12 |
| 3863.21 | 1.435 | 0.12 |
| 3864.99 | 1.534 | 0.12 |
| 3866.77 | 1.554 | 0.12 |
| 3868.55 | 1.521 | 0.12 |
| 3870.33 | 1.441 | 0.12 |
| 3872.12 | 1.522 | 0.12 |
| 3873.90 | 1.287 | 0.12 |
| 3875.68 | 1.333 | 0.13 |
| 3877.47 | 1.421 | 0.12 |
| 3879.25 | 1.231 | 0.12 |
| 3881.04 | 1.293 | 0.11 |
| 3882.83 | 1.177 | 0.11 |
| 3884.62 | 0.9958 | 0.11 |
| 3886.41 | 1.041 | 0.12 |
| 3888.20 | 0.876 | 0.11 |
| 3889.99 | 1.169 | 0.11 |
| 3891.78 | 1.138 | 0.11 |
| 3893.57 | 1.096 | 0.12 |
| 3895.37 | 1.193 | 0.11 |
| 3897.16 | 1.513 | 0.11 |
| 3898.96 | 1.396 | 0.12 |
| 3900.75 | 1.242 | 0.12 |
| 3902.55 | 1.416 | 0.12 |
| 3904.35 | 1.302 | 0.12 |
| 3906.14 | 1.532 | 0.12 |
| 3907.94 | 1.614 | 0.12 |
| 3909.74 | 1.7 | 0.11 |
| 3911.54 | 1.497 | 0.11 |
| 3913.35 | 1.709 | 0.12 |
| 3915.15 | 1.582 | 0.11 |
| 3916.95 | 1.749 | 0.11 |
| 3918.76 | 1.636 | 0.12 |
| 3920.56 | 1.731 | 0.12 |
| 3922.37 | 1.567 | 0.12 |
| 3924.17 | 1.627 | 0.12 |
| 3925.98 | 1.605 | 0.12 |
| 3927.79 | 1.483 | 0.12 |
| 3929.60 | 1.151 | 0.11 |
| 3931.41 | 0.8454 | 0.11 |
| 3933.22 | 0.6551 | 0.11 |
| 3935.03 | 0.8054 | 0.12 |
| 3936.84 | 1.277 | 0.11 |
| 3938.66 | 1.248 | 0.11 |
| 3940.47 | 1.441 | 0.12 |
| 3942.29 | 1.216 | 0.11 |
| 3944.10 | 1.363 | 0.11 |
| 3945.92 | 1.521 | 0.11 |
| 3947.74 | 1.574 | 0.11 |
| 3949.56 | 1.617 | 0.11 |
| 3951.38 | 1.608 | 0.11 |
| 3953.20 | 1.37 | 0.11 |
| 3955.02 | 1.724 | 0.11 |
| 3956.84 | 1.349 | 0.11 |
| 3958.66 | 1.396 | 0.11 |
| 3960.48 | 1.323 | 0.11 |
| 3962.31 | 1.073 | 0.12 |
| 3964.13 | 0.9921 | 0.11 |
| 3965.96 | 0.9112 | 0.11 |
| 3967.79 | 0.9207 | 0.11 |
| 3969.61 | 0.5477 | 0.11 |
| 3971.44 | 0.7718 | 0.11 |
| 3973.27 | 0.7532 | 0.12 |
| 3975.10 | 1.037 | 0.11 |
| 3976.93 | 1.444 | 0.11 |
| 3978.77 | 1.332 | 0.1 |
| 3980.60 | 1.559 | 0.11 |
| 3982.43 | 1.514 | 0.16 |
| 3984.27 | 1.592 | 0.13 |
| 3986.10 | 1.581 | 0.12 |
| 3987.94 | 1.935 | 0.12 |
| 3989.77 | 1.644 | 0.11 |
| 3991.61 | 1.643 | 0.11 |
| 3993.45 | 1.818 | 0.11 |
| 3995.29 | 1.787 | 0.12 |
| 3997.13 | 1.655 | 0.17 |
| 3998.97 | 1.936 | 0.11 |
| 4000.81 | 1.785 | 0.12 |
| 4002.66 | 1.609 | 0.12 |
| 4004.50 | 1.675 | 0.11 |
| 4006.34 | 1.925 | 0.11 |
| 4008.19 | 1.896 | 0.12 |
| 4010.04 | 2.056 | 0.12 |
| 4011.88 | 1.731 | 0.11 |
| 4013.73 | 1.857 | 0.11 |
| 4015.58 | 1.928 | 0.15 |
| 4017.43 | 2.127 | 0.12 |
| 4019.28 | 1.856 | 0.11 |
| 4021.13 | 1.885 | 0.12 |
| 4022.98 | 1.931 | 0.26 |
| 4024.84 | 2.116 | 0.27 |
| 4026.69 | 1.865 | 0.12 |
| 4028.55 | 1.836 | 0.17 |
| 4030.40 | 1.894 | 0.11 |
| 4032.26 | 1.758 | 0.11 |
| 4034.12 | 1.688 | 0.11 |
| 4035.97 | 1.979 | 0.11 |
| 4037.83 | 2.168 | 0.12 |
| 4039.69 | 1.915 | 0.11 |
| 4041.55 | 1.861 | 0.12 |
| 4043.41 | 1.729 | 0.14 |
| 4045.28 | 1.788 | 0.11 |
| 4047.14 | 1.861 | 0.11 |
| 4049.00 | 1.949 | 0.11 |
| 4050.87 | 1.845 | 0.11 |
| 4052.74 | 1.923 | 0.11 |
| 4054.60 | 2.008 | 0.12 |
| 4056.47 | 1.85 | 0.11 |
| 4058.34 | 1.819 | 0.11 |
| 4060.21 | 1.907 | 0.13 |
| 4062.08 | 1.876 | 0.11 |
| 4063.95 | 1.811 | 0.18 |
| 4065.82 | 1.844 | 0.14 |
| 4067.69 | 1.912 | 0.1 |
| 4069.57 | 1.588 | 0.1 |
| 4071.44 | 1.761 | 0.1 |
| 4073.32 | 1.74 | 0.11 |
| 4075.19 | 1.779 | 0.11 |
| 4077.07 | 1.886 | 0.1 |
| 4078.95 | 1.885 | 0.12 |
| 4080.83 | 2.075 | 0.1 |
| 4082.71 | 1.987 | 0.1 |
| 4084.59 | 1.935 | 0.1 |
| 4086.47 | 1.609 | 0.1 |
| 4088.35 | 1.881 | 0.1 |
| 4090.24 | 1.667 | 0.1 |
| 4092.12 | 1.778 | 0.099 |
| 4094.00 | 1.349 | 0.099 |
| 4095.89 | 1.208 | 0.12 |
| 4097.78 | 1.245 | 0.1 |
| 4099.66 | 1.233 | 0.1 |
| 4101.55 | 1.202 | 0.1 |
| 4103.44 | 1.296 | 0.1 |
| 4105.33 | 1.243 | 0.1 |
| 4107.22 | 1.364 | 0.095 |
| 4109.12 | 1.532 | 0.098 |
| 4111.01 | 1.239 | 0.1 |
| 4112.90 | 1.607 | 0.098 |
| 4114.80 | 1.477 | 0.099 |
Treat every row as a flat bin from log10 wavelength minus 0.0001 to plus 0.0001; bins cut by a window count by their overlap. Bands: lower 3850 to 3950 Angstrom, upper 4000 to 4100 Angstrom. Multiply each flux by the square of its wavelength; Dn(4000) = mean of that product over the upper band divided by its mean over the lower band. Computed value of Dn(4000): 1.42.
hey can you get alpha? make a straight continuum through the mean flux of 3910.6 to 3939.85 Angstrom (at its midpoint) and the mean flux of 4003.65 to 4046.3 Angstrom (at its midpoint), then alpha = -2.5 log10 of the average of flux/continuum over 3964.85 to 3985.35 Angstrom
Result 0.41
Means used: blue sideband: 1.39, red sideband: 1.89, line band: 1.13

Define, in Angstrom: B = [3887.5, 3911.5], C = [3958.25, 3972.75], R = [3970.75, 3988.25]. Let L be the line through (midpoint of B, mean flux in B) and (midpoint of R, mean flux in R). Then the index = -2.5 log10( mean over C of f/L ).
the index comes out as 0.35 mag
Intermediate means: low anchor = 1.33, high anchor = 1.34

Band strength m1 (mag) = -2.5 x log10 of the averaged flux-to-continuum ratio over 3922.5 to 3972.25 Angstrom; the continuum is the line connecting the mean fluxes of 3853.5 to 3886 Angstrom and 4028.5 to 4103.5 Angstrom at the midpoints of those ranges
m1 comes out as 0.23 mag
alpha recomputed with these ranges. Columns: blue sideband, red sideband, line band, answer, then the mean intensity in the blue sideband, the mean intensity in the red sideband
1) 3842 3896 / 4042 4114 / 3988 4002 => -0.14 mag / 1.33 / 1.69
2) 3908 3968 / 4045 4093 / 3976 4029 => -0.11 mag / 1.38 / 1.85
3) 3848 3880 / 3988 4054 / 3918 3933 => 0.15 mag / 1.48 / 1.86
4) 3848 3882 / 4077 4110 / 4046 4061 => -0.22 mag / 1.47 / 1.57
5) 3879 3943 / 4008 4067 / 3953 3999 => 0.19 mag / 1.33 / 1.89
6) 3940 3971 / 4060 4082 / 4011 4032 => -0.19 mag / 1.28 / 1.84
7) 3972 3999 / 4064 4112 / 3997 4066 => -0.20 mag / 1.53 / 1.61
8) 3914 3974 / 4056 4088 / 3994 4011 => -0.18 mag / 1.29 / 1.84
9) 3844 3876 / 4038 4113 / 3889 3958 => 0.10 mag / 1.47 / 1.7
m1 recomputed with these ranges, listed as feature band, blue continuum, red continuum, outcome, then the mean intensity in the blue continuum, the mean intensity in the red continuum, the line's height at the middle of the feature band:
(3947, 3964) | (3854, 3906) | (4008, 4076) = 0.11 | 1.33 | 1.87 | 1.58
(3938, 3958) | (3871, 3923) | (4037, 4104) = 0.02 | 1.38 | 1.76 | 1.49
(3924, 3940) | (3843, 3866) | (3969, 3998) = 0.22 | 1.46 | 1.42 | 1.44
